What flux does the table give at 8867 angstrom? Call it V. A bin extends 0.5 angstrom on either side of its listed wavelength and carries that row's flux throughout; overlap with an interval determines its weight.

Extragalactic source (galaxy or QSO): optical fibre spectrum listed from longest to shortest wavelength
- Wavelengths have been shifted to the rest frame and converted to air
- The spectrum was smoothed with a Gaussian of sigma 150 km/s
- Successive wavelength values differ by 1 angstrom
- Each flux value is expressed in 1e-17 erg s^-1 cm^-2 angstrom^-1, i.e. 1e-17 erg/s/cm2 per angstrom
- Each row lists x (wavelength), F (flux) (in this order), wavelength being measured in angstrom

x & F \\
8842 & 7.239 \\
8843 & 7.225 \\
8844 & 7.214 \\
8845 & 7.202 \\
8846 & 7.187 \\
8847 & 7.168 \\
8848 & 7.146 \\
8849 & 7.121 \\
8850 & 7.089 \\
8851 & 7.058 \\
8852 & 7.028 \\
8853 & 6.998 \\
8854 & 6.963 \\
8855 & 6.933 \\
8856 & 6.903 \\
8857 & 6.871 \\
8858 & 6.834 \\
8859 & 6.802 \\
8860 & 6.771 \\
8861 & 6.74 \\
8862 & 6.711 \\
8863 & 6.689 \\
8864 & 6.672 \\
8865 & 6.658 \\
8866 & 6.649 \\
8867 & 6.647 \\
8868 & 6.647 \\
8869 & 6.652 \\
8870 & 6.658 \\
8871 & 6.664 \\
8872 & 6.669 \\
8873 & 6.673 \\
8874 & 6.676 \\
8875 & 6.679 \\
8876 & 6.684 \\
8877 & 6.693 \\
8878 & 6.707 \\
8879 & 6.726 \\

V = 6.647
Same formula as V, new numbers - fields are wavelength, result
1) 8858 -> 6.834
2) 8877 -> 6.693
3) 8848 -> 7.146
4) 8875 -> 6.679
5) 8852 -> 7.028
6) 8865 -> 6.658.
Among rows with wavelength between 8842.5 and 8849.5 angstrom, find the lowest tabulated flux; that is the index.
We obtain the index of 7.121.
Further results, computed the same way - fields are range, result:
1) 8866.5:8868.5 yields 6.647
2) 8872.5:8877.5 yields 6.673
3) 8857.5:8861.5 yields 6.74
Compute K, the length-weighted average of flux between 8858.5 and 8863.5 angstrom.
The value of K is 6.74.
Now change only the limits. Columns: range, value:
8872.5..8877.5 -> 6.68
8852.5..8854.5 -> 6.98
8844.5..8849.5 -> 7.16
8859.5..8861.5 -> 6.76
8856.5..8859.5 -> 6.84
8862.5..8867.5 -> 6.66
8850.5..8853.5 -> 7.03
